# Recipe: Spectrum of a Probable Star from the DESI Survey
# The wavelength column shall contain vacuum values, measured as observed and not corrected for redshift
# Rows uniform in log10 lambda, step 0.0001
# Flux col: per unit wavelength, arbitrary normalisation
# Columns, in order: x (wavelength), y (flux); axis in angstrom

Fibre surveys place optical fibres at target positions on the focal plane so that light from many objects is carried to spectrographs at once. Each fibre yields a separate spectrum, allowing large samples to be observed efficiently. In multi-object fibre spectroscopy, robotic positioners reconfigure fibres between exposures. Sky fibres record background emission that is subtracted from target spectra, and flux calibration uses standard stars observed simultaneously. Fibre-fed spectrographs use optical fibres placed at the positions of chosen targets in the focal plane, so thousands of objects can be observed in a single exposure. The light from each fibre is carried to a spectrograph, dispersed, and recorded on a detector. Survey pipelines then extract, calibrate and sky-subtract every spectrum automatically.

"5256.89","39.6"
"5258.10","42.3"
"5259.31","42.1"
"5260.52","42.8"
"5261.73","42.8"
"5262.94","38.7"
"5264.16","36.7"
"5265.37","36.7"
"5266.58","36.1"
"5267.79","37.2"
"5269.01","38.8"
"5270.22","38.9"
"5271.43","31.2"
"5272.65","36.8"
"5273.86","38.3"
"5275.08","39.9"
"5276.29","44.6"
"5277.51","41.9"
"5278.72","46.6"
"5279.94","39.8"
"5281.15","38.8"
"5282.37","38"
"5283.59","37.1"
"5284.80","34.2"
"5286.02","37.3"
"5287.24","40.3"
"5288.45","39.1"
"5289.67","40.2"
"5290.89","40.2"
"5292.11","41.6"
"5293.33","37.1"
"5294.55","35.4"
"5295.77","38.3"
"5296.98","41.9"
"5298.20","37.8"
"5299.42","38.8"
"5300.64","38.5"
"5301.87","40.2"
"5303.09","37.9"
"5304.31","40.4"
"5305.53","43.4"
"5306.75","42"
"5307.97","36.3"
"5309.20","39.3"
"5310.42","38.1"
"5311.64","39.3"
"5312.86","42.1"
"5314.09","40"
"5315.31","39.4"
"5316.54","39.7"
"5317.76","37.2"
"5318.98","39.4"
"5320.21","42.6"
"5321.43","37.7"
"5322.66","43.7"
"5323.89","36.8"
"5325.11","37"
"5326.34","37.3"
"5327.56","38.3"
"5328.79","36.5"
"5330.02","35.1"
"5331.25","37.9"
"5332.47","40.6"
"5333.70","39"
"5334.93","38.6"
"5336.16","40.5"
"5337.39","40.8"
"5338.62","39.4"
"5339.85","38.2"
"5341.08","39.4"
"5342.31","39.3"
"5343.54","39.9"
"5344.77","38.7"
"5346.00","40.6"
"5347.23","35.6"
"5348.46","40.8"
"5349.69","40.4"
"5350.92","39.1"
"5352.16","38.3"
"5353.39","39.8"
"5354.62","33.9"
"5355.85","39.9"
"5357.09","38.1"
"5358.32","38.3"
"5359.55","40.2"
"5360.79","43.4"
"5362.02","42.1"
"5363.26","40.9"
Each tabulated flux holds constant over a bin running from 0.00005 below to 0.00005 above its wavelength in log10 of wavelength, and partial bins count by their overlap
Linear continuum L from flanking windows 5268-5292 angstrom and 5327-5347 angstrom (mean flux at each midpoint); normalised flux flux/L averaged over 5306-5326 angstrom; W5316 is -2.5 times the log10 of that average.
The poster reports -0.01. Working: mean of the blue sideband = 39.1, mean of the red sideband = 38.9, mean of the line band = 39.4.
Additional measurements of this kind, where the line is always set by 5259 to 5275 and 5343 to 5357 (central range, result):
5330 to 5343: -0.01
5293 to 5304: 0.00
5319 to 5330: 0.00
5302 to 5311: -0.03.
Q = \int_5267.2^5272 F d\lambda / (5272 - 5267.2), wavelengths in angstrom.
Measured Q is 36.6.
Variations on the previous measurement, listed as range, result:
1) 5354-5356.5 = 36.9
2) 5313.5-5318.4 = 39.1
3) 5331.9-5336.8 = 39.6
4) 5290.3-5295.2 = 38.5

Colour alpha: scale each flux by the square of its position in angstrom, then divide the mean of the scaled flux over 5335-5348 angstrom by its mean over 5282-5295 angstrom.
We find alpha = 1.05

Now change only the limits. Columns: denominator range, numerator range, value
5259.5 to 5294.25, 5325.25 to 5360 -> 1.02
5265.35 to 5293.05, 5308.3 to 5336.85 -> 1.02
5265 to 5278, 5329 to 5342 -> 1.04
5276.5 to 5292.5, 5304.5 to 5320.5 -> 1.01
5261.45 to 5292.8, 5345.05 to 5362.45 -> 1.04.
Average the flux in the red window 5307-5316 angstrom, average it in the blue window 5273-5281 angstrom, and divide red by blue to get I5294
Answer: 0.9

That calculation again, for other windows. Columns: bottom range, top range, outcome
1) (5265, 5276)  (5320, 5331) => 1.02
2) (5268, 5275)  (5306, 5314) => 1.07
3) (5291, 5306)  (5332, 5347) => 1.00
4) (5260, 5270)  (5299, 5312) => 1.02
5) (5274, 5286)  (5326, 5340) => 0.97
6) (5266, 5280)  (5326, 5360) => 0.99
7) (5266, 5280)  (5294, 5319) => 1.00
